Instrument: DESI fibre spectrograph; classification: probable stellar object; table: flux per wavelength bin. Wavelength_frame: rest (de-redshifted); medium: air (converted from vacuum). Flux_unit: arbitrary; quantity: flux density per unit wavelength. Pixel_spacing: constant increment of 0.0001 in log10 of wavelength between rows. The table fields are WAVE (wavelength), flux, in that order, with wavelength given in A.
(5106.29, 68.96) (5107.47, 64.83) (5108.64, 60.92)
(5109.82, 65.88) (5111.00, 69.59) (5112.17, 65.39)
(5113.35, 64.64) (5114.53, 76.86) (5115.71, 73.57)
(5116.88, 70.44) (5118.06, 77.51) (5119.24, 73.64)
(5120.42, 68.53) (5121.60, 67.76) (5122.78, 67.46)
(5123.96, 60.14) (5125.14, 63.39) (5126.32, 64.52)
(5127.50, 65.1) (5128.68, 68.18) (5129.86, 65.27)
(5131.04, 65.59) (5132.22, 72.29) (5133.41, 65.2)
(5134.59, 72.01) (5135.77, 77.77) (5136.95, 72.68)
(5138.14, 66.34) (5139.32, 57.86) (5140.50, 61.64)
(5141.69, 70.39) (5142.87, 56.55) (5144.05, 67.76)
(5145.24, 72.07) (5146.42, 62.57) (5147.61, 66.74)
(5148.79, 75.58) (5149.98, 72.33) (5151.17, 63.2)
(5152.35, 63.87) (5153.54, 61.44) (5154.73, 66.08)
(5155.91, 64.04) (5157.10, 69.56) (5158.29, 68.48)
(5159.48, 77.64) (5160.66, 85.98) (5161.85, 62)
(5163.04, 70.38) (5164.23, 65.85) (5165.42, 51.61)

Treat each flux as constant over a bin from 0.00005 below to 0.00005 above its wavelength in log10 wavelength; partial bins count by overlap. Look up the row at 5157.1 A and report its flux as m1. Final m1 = 69.56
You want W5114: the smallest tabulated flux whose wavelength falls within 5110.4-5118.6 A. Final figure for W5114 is 64.64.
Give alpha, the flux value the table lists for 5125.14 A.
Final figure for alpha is 63.39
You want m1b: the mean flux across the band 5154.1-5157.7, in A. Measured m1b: 66.5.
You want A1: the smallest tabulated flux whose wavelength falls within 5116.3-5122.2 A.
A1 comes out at 67.76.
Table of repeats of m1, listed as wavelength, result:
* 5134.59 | 72.01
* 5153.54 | 61.44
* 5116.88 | 70.44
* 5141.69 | 70.39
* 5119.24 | 73.64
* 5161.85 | 62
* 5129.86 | 65.27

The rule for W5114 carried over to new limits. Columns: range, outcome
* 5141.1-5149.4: 56.55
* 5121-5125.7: 60.14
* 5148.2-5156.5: 61.44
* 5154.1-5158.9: 64.04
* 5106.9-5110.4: 60.92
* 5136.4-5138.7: 66.34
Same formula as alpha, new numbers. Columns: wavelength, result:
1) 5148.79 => 75.58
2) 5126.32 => 64.52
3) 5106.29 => 68.96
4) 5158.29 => 68.48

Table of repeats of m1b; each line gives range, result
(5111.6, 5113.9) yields 64.9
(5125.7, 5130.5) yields 65.8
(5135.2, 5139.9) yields 68.6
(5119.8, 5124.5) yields 66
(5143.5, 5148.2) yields 67.2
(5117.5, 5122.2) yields 71.8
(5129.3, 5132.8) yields 67.8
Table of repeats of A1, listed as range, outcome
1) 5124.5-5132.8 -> 63.39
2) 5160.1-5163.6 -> 62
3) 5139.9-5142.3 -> 61.64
